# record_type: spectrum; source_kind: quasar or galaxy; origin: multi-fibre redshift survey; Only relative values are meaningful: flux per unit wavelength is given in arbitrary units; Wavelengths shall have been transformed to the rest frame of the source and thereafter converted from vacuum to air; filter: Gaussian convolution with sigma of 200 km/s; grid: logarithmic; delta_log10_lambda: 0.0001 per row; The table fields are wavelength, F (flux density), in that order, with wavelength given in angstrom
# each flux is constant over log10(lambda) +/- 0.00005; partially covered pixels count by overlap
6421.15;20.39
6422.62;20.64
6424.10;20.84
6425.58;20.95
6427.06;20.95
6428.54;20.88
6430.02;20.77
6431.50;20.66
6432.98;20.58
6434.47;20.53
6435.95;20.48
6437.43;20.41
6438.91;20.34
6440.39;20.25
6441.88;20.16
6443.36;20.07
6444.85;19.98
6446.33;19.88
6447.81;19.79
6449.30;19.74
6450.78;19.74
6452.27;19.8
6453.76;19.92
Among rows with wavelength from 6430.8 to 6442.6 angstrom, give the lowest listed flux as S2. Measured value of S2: 20.16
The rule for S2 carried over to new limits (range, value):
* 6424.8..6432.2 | 20.66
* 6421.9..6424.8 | 20.64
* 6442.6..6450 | 19.74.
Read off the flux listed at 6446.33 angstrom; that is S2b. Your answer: 19.88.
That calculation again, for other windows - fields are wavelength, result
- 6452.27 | 19.8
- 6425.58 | 20.95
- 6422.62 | 20.64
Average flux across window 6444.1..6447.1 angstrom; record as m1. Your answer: 19.9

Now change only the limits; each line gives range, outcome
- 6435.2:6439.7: 20.4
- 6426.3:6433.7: 20.8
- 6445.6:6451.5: 19.8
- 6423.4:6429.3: 20.9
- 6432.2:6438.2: 20.5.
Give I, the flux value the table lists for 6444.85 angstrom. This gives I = 19.98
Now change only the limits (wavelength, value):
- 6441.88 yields 20.16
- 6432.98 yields 20.58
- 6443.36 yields 20.07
